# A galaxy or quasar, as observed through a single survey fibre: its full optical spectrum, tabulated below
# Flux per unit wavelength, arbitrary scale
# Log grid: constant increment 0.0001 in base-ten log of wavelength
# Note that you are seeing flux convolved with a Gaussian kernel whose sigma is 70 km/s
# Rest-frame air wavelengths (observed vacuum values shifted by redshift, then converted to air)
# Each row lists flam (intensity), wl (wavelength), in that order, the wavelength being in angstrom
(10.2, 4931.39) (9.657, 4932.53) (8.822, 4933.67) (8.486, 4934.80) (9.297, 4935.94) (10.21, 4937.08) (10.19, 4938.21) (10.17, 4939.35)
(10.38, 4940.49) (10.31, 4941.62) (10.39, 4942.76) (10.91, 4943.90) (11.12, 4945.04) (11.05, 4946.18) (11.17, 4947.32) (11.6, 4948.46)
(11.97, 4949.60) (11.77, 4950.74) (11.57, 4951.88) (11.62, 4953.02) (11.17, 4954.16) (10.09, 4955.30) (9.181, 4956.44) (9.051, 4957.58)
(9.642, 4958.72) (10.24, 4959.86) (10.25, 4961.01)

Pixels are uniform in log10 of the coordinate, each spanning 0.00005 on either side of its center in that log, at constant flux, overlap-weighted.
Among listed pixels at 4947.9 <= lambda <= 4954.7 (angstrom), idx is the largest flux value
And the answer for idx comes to 11.97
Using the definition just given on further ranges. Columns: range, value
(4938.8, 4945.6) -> 11.12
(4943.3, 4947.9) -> 11.17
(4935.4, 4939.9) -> 10.21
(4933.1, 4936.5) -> 9.297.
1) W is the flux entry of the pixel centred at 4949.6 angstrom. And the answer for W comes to 11.97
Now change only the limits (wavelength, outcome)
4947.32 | 11.17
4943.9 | 10.91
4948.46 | 11.6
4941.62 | 10.31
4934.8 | 8.486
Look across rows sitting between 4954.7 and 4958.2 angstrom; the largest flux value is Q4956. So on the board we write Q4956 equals 10.09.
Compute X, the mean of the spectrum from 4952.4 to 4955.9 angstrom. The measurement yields 11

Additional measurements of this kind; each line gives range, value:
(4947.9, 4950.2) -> 11.8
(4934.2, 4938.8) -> 9.55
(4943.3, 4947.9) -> 11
